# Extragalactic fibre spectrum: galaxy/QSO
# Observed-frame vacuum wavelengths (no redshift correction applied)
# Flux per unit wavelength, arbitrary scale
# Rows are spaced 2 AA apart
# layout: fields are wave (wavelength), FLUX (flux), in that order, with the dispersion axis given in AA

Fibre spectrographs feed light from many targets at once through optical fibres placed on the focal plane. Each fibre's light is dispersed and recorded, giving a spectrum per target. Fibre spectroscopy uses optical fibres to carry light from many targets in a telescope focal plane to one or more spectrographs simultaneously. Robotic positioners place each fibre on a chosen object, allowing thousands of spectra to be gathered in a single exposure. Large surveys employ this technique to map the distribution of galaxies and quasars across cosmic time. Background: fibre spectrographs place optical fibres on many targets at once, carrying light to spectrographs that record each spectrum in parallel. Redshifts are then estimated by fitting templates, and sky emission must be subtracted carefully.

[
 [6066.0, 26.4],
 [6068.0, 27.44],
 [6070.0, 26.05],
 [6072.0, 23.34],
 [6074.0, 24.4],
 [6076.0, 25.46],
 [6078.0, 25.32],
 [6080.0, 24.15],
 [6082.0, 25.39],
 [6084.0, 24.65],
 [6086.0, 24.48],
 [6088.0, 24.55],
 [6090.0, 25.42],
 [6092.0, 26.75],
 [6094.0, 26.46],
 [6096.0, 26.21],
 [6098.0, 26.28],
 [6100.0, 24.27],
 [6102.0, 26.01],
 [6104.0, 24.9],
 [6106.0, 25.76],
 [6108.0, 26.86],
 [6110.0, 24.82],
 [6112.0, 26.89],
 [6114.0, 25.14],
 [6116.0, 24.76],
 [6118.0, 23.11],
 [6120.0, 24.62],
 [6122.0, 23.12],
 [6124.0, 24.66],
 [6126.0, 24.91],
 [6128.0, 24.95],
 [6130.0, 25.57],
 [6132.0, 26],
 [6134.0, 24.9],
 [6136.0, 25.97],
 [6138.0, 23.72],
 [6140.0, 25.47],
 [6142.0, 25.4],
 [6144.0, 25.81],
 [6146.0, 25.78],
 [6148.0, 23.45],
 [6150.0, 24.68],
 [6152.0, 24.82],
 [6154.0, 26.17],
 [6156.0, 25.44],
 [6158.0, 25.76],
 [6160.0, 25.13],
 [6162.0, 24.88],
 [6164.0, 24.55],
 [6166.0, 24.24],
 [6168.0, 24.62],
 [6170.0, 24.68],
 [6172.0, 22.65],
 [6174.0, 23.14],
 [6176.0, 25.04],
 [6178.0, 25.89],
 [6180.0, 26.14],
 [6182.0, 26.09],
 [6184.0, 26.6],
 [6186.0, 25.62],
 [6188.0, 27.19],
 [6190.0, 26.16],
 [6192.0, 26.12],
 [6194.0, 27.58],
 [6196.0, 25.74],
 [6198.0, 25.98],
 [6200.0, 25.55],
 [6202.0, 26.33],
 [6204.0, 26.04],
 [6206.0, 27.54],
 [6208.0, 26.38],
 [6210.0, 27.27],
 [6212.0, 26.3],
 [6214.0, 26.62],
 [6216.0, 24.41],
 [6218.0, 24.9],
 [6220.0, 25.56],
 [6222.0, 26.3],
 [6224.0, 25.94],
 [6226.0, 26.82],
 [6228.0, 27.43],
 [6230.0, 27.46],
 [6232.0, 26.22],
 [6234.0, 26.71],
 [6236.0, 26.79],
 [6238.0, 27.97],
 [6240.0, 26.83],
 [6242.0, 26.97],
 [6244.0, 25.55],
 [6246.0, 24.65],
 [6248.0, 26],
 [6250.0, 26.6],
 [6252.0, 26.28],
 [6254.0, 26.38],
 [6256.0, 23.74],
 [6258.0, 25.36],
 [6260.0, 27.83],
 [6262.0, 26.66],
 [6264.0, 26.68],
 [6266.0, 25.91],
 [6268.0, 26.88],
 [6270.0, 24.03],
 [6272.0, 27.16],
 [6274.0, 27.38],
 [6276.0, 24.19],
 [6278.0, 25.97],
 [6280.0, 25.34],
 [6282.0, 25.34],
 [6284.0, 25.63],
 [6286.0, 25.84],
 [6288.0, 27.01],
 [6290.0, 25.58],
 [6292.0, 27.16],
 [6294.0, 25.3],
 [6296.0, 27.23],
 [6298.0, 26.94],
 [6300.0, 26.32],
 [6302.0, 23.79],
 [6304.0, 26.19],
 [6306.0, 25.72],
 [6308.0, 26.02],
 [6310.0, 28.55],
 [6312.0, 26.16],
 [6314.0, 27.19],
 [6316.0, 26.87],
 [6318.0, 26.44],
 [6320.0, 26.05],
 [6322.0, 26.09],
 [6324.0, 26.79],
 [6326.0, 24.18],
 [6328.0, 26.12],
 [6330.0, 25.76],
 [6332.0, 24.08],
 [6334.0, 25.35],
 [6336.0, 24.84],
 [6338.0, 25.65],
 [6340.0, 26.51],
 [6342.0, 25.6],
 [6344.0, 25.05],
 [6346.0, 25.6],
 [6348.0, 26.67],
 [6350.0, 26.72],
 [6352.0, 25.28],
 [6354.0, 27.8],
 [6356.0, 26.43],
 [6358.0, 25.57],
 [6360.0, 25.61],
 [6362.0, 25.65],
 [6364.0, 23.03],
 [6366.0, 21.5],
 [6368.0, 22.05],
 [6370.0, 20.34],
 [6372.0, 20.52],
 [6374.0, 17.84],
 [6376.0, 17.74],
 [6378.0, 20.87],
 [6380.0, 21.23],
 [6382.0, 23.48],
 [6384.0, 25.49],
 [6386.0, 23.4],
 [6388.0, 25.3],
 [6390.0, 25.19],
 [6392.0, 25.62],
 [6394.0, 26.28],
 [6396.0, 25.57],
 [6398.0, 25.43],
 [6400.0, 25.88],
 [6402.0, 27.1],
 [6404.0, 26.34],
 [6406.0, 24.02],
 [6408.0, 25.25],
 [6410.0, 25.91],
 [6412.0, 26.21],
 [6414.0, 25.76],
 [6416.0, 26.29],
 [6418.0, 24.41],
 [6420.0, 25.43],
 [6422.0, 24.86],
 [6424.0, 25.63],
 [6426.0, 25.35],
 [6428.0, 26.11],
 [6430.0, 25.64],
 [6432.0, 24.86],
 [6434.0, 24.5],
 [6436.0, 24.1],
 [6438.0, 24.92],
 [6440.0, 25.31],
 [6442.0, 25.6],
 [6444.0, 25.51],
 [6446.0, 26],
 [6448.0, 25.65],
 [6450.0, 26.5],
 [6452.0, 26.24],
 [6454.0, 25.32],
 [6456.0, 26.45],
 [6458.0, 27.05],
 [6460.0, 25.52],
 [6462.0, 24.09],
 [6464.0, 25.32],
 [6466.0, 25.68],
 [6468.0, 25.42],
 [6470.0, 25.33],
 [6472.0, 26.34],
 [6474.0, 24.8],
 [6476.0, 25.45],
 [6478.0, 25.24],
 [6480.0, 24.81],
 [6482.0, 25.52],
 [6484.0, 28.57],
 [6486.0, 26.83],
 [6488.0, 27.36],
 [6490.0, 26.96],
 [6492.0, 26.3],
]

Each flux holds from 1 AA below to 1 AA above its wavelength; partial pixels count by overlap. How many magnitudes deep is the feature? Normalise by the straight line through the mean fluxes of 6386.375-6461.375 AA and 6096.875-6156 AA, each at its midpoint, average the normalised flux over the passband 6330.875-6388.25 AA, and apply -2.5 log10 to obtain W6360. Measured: 0.07 mag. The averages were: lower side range 25.1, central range 24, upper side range 25.6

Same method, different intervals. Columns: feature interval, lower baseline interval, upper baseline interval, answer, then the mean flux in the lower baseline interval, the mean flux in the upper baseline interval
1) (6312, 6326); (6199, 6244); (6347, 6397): -0.07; 26.4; 23.8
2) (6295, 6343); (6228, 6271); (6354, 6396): -0.06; 26.3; 23.3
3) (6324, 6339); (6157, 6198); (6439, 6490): 0.02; 25.4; 25.9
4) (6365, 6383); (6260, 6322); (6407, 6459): 0.24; 26.2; 25.6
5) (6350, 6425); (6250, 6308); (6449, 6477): 0.06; 26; 25.7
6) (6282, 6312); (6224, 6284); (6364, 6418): -0.03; 26.2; 23.9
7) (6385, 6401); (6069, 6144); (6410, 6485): 0.01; 25.2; 25.6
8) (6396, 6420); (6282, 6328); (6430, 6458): 0.00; 26.2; 25.5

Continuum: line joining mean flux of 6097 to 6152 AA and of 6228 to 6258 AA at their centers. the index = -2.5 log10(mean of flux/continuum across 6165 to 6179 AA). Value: 0.05 mag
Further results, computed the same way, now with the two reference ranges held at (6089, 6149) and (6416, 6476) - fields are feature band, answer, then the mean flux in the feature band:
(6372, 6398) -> 0.102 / 23.2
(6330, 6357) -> -0.017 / 25.8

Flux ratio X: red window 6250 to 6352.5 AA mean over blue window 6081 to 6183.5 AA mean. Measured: 1.03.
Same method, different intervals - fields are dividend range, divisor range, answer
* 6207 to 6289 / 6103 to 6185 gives 1.04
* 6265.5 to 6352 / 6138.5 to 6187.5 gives 1.04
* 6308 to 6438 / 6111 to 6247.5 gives 0.97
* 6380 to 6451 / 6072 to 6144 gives 1.01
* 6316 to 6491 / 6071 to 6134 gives 1.00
